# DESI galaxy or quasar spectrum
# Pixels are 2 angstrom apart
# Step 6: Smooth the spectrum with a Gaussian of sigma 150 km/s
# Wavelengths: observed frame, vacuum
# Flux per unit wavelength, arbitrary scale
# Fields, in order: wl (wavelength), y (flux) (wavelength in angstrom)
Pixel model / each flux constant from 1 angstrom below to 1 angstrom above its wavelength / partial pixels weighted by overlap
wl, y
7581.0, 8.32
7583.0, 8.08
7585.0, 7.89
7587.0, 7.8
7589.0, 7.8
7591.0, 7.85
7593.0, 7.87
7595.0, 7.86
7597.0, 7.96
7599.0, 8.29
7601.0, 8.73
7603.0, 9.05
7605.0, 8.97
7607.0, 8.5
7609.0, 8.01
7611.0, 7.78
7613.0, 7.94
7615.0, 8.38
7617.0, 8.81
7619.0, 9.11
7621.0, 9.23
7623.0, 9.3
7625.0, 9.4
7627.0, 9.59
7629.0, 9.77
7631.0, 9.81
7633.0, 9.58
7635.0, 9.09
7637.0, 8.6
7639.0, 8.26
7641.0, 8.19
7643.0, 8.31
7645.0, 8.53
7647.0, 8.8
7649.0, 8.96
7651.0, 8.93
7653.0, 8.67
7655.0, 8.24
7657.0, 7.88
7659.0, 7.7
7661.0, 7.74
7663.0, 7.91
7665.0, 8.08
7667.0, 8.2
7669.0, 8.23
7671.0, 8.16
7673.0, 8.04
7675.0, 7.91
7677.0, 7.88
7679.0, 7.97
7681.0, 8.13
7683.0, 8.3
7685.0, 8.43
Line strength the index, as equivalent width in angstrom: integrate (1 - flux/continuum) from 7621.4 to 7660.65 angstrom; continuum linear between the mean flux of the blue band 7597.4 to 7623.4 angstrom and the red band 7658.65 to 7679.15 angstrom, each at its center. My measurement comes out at -2.49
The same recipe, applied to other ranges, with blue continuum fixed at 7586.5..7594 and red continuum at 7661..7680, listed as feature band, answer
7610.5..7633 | -3.3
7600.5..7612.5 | -0.9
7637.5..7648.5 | -0.7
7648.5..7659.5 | -0.6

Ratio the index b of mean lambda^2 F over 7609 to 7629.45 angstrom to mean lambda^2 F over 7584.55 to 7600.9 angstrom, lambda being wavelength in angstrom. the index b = 1.12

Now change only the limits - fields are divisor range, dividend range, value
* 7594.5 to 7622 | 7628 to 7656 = 1.05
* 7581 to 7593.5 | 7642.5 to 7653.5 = 1.12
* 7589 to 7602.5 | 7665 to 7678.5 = 1.02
